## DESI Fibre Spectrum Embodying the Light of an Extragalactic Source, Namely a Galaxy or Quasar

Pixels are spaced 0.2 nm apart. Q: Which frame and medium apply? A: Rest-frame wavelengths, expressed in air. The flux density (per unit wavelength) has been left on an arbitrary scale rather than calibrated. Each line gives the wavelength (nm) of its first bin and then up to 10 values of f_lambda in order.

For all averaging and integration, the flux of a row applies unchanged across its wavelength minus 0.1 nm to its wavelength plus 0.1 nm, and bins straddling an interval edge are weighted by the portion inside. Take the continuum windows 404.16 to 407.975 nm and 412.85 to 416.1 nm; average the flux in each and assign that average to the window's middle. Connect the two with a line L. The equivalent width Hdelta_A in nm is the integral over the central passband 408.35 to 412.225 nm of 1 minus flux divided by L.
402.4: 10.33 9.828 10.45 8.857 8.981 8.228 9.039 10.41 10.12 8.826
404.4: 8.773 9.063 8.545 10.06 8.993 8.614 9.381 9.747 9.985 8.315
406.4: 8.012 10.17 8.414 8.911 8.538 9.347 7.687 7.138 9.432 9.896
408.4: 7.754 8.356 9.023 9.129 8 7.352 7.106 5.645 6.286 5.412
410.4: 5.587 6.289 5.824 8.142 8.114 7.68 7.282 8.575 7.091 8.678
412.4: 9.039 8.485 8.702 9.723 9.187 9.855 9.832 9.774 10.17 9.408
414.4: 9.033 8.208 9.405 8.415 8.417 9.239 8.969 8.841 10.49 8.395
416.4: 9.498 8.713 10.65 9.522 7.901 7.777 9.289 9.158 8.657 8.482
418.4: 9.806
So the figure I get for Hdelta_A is 0.75 nm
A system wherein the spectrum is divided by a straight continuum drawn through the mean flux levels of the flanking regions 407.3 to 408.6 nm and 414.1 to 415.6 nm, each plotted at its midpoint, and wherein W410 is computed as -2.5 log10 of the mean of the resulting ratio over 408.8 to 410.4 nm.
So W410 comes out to 0.220 mag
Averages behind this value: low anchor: 8.53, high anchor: 8.88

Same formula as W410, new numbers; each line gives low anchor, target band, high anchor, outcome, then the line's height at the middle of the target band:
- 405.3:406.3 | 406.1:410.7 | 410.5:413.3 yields 0.11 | 8.72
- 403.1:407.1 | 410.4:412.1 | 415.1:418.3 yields 0.24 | 9.06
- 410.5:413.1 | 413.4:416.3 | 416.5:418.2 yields -0.09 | 8.5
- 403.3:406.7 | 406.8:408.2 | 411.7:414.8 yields 0.07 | 9.15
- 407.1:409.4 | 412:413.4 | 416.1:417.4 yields -0.01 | 8.78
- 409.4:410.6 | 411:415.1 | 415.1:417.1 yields -0.15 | 7.71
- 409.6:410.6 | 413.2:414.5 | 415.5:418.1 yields -0.25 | 7.68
